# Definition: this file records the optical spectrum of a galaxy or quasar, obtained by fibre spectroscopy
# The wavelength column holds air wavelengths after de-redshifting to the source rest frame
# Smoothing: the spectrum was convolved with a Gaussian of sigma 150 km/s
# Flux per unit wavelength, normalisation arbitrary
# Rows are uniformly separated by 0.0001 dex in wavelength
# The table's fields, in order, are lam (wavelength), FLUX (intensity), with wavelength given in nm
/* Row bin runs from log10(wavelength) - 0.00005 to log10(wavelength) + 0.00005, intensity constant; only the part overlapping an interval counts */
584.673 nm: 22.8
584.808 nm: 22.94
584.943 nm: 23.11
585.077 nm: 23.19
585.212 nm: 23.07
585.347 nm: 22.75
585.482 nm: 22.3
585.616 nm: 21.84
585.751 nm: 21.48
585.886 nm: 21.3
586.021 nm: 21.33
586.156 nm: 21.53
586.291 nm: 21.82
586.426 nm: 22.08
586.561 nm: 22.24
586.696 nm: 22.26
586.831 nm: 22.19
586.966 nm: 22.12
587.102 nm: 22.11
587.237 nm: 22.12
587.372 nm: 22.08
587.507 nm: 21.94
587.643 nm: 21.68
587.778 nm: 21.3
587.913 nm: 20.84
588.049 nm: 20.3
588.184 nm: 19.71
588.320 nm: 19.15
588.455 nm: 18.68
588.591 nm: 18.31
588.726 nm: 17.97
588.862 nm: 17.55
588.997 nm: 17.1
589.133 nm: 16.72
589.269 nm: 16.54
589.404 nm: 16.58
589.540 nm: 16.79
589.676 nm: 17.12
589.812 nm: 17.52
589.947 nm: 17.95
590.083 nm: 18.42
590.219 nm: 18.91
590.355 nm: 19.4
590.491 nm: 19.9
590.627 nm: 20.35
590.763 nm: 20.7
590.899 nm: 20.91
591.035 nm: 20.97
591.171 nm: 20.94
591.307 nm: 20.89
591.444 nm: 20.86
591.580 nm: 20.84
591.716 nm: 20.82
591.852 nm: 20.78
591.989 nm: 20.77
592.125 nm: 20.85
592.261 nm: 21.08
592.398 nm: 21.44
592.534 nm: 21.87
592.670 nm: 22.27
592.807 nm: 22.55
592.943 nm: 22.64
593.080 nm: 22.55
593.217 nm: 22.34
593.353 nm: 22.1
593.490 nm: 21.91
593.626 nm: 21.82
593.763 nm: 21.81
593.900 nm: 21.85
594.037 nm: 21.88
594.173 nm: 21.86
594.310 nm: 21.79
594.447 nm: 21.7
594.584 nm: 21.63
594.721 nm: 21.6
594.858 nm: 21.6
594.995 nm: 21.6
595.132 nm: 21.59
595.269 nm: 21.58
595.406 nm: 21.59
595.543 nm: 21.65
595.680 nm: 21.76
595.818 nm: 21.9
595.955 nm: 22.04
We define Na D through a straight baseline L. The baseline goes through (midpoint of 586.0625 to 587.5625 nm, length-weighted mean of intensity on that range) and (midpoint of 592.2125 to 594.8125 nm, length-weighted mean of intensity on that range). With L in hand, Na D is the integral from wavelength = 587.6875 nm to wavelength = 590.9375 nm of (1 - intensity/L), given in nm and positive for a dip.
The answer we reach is 0.49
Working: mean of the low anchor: 22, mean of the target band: 18.7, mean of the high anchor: 21.9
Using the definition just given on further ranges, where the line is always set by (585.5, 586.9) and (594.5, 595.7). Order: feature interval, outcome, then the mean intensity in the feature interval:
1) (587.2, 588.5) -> 0.06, 20.8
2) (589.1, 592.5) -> 0.34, 19.6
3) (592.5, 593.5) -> -0.03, 22.3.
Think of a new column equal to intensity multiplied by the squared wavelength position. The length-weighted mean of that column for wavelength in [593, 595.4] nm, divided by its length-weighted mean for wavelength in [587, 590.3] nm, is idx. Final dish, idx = 1.17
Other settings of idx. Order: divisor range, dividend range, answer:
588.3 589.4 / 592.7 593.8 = 1.28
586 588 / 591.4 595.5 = 1.01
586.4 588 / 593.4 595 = 1.02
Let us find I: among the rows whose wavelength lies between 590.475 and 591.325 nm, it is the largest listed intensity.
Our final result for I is 20.97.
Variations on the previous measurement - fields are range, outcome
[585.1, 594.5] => 23.07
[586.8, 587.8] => 22.19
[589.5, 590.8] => 20.7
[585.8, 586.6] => 22.24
